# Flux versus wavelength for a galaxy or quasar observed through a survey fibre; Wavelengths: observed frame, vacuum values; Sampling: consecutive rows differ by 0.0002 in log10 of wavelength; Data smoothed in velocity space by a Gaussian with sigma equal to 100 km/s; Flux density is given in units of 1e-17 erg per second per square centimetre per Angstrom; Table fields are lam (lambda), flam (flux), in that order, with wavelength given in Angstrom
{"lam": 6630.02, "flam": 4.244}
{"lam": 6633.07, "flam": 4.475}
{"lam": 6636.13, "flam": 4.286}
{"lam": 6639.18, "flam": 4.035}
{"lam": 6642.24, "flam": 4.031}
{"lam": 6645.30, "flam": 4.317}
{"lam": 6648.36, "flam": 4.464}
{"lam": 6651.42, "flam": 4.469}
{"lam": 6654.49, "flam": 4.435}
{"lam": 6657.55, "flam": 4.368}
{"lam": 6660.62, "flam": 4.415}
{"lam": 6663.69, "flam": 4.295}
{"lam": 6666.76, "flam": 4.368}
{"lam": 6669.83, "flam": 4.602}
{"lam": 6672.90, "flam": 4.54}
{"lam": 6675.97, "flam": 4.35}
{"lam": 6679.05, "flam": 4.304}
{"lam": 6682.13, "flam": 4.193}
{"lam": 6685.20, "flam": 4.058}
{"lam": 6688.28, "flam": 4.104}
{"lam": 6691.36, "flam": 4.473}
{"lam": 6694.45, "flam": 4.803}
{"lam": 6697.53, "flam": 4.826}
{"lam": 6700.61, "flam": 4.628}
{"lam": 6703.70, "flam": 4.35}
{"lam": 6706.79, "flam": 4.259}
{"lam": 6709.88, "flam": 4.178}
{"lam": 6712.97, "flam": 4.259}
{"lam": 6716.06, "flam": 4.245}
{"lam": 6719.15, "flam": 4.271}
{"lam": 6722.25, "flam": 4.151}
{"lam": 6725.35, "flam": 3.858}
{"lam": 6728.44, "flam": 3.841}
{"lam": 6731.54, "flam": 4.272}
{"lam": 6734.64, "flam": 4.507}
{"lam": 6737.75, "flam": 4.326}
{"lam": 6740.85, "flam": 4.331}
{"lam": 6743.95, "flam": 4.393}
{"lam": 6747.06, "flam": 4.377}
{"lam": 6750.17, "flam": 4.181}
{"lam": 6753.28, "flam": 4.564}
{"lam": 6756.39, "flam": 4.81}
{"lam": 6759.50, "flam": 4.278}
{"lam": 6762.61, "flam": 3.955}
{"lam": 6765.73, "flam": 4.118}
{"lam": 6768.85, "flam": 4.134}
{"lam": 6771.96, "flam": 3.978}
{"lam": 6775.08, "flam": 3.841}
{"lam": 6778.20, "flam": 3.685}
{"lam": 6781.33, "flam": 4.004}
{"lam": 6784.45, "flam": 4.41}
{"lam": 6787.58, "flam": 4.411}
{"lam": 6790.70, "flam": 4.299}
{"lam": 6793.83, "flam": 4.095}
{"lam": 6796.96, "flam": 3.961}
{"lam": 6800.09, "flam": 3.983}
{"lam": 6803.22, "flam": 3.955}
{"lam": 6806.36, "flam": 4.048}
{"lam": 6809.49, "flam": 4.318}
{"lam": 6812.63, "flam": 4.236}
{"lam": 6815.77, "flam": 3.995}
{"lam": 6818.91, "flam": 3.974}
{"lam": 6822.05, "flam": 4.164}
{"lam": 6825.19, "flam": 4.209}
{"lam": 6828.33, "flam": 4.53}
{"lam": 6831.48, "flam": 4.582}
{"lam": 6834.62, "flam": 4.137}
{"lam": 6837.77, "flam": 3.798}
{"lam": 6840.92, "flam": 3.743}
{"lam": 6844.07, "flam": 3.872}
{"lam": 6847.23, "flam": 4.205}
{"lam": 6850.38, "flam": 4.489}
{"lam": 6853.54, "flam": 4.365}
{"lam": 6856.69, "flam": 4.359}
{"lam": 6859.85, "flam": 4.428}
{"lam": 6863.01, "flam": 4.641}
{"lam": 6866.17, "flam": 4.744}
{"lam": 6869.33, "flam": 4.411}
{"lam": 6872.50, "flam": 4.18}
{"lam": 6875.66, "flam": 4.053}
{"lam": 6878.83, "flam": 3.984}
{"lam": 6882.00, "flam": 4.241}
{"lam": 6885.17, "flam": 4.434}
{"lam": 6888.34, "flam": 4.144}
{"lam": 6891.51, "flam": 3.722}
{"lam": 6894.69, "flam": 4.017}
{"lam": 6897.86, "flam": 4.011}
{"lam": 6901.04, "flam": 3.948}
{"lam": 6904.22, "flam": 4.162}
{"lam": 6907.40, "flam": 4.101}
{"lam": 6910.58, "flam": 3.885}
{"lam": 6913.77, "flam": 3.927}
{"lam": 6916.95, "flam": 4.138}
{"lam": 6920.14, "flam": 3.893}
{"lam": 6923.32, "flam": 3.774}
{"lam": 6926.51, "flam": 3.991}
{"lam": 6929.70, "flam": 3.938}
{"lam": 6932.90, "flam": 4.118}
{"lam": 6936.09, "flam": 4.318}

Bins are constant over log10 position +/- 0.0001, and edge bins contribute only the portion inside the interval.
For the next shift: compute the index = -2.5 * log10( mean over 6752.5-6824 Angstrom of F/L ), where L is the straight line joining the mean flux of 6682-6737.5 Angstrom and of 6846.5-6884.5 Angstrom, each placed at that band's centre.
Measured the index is 0.05 mag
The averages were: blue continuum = 4.3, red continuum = 4.35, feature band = 4.14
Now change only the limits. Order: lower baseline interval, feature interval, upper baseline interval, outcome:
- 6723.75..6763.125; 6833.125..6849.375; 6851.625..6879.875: 0.099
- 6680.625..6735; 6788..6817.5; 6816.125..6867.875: 0.041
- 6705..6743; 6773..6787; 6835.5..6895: 0.052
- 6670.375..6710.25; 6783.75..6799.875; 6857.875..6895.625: 0.030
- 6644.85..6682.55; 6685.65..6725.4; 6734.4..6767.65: 0.006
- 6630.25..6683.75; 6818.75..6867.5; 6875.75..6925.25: -0.044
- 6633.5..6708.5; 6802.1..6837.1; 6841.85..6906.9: 0.018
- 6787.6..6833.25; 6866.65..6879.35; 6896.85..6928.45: -0.043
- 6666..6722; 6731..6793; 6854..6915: 0.016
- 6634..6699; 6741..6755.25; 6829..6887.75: -0.016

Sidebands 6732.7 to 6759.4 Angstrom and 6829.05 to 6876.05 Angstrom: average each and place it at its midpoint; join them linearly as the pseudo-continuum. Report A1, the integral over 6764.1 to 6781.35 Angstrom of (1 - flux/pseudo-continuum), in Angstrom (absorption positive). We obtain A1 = 1.7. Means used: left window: 4.42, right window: 4.28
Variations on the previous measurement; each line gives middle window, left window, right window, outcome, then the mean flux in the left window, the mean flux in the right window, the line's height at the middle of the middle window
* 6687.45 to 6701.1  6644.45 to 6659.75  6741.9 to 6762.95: -0.57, 4.41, 4.39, 4.4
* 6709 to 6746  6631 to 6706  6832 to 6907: 0.86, 4.38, 4.18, 4.32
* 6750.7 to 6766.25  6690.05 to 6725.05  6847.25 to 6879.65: 0.10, 4.38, 4.37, 4.38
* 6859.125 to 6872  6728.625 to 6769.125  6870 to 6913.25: -1.31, 4.32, 4.07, 4.12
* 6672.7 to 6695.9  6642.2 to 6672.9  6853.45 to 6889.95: 0.27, 4.4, 4.33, 4.39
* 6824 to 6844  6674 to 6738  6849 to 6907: 0.51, 4.3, 4.24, 4.25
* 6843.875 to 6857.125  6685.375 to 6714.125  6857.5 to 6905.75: -0.14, 4.41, 4.21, 4.25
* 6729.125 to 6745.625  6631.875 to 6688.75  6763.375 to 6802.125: -0.68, 4.32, 4.07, 4.17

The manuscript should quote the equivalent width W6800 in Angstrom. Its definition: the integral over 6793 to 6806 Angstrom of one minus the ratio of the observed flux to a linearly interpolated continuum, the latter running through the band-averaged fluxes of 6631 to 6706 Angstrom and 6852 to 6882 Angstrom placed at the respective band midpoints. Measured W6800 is 1.1 Angstrom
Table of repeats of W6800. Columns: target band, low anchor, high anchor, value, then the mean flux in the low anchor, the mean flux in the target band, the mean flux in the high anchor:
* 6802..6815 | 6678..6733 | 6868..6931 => 0.1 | 4.28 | 4.13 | 4.05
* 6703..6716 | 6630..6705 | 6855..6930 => 0.2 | 4.38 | 4.25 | 4.13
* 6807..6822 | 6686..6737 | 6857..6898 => 0.5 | 4.31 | 4.13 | 4.24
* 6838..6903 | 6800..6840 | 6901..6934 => -2.0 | 4.15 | 4.19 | 3.99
